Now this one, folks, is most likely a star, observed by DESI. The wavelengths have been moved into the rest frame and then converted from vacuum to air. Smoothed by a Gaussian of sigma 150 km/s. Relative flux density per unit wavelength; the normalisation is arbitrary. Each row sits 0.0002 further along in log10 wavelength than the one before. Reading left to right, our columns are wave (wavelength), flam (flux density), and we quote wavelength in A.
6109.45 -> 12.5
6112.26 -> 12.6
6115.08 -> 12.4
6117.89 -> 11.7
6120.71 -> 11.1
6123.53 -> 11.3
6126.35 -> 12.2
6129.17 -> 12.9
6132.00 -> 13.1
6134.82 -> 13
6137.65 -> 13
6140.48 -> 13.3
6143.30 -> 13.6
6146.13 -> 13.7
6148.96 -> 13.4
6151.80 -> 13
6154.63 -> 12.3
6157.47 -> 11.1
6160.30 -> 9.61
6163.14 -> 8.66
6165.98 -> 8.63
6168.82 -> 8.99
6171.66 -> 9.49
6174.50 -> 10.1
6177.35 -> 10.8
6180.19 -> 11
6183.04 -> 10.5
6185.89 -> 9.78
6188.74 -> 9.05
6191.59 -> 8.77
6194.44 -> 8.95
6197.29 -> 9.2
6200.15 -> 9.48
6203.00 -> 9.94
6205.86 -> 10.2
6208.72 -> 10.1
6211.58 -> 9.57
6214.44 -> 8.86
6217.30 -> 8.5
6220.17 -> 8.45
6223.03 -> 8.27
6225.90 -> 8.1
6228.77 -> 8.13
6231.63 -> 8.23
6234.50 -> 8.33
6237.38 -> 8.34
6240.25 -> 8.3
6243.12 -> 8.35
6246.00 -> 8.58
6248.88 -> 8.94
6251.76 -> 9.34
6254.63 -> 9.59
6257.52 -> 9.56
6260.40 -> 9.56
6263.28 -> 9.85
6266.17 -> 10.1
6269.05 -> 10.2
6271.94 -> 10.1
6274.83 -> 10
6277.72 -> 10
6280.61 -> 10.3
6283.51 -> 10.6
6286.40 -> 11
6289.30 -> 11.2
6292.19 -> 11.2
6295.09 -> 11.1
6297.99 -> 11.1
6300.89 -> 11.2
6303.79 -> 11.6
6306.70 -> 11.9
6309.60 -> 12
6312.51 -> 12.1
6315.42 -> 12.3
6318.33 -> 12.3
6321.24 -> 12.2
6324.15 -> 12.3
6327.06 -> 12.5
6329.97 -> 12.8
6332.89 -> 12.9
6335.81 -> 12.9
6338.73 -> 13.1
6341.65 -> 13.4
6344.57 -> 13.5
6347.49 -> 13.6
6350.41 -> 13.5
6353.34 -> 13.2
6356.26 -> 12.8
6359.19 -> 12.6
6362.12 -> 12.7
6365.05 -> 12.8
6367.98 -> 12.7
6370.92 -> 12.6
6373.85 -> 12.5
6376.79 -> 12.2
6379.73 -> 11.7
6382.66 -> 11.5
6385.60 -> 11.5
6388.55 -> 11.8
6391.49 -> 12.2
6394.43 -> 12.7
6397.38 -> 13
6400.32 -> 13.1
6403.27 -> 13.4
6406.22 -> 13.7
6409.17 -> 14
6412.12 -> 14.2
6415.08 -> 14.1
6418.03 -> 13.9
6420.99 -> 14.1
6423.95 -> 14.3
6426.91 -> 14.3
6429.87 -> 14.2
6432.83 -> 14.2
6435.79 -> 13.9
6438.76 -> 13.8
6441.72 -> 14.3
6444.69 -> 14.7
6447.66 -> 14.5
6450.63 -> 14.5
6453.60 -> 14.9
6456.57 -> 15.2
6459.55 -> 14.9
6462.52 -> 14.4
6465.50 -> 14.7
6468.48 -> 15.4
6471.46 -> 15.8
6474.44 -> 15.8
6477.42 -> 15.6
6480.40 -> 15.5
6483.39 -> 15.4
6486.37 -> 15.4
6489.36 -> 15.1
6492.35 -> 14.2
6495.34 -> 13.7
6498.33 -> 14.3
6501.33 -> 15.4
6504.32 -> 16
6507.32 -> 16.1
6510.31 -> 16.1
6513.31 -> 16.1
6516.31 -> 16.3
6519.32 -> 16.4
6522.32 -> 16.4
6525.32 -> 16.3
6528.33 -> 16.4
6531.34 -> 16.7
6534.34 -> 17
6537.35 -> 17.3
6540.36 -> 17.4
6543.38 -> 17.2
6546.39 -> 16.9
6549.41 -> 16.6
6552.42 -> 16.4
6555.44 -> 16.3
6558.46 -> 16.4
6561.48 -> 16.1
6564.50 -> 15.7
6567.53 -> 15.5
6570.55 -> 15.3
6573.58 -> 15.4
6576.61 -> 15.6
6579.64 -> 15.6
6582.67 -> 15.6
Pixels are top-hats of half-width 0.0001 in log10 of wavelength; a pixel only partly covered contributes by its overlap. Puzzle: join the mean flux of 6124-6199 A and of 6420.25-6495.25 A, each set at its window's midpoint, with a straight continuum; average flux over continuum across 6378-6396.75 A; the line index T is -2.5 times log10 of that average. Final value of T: 0.162 mag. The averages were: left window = 11.1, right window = 14.8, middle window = 12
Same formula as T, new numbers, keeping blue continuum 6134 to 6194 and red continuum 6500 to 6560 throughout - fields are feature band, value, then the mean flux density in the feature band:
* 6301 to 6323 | 0.10 mag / 12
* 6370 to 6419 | 0.13 mag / 12.8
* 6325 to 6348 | 0.04 mag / 13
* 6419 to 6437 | 0.06 mag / 14.2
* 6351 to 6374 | 0.10 mag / 12.8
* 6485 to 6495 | 0.08 mag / 14.8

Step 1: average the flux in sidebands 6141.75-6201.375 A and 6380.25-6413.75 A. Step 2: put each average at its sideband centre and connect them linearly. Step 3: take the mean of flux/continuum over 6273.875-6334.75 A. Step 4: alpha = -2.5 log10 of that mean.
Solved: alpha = 0.03 mag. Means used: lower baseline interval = 10.5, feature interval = 11.6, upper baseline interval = 12.8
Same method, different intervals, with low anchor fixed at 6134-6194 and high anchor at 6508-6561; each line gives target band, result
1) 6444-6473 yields 0.04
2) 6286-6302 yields 0.16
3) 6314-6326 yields 0.09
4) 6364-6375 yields 0.12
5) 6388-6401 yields 0.15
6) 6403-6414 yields 0.06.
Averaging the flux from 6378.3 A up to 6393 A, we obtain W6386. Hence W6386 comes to 11.7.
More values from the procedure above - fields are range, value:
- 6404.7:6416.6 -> 14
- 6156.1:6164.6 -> 9.78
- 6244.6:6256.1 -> 9.11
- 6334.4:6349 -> 13.3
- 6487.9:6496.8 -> 14.3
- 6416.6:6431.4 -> 14.2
